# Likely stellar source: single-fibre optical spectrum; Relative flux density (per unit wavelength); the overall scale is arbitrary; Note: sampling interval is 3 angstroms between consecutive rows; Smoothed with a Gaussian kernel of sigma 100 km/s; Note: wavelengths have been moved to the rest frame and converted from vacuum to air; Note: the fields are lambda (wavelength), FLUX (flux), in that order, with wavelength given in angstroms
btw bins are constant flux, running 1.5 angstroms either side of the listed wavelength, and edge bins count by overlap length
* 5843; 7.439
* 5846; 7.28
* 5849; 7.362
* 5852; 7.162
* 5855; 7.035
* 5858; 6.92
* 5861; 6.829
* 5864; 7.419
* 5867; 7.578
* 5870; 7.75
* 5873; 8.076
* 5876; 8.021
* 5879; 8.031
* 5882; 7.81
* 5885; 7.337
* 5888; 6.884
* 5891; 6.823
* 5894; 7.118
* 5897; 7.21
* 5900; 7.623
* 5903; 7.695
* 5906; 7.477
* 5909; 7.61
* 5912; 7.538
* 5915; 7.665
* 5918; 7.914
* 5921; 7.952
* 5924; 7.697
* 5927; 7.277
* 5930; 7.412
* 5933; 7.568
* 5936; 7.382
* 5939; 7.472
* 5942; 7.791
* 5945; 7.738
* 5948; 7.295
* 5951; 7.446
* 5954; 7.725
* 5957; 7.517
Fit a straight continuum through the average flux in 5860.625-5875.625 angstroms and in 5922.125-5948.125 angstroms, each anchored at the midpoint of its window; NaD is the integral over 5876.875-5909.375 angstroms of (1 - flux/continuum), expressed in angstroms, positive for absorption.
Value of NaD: 0.70 angstroms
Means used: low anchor 7.62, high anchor 7.53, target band 7.42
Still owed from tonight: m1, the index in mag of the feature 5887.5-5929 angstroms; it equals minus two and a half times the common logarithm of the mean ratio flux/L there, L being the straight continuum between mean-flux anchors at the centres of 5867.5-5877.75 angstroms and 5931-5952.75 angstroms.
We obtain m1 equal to 0.03 mag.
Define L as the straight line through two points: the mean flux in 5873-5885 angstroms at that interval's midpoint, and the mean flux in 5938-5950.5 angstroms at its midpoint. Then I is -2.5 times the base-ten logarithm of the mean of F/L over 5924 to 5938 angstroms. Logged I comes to 0.03 mag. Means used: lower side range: 7.89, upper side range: 7.57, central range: 7.44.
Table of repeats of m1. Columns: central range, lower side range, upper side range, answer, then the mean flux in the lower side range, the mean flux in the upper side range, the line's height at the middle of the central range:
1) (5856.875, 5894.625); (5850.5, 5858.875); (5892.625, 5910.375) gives -0.03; 7.05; 7.46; 7.23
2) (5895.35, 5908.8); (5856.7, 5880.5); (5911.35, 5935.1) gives 0.01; 7.58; 7.62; 7.61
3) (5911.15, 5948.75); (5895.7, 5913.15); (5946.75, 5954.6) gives -0.01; 7.53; 7.47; 7.5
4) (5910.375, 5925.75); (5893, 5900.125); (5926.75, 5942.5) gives -0.05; 7.27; 7.48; 7.39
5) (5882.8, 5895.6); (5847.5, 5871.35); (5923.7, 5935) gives 0.04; 7.25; 7.46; 7.34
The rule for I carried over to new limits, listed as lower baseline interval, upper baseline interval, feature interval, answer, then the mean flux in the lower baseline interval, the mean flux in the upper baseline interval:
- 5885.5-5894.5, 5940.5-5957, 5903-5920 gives -0.07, 6.97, 7.59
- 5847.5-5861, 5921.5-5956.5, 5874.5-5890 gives -0.05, 7.09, 7.54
